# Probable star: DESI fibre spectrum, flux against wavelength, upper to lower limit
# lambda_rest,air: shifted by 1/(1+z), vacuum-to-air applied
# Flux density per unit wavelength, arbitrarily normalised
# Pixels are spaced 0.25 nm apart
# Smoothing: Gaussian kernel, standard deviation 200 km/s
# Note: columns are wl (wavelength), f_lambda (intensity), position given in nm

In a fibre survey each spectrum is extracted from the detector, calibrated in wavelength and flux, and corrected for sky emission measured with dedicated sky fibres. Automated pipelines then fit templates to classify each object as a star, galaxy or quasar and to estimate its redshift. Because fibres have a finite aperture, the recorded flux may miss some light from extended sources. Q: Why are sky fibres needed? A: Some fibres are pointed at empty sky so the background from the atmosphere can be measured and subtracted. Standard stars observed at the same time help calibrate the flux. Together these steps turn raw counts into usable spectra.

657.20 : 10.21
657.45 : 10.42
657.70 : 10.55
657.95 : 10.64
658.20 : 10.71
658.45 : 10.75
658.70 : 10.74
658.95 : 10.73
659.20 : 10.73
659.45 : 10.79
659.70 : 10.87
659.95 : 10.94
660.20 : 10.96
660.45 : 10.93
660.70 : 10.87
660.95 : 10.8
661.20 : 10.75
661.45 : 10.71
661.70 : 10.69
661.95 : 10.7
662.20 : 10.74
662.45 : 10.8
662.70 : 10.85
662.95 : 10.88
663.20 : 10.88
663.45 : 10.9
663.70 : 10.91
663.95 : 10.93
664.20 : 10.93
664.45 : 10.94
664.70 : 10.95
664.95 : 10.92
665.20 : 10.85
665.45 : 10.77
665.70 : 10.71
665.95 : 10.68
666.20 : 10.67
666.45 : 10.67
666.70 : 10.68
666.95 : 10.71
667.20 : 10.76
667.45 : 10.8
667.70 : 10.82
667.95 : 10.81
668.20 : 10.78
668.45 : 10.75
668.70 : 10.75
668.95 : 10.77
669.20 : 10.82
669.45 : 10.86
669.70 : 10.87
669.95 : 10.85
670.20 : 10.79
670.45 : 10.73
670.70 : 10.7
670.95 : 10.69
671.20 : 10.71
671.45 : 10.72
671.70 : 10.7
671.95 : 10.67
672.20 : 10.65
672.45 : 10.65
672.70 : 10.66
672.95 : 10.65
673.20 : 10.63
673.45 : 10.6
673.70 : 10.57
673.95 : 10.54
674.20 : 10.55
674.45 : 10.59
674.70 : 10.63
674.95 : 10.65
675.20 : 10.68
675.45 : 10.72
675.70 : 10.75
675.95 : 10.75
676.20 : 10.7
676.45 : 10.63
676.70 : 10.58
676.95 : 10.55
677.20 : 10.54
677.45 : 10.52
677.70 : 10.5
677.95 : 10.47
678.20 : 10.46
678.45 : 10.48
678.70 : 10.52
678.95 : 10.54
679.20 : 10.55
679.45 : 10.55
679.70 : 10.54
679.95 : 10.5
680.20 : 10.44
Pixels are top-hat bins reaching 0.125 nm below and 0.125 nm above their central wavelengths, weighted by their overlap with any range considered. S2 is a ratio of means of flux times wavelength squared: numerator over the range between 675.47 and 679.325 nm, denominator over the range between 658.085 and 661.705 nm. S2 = 1.0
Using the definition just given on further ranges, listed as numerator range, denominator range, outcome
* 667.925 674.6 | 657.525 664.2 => 1.02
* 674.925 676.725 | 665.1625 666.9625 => 1.03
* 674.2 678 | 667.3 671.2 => 1.00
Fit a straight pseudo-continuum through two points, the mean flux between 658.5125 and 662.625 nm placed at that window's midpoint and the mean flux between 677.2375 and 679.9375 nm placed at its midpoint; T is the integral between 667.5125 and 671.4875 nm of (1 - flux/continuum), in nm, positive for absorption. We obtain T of -0.045 nm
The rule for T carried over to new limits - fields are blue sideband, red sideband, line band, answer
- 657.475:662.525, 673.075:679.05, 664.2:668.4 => -0.036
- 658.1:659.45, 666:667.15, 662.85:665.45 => -0.048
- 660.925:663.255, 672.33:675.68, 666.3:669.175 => -0.013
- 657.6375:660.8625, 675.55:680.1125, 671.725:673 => -0.004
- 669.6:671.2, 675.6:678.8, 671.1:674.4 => 0.019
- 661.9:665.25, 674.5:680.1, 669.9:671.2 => -0.002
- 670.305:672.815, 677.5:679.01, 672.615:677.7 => -0.018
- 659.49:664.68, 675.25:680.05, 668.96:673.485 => -0.015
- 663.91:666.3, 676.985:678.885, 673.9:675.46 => -0.005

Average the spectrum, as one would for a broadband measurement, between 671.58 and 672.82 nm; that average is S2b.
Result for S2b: 10.7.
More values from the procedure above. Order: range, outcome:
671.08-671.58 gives 10.7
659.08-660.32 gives 10.9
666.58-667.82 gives 10.8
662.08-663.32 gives 10.8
